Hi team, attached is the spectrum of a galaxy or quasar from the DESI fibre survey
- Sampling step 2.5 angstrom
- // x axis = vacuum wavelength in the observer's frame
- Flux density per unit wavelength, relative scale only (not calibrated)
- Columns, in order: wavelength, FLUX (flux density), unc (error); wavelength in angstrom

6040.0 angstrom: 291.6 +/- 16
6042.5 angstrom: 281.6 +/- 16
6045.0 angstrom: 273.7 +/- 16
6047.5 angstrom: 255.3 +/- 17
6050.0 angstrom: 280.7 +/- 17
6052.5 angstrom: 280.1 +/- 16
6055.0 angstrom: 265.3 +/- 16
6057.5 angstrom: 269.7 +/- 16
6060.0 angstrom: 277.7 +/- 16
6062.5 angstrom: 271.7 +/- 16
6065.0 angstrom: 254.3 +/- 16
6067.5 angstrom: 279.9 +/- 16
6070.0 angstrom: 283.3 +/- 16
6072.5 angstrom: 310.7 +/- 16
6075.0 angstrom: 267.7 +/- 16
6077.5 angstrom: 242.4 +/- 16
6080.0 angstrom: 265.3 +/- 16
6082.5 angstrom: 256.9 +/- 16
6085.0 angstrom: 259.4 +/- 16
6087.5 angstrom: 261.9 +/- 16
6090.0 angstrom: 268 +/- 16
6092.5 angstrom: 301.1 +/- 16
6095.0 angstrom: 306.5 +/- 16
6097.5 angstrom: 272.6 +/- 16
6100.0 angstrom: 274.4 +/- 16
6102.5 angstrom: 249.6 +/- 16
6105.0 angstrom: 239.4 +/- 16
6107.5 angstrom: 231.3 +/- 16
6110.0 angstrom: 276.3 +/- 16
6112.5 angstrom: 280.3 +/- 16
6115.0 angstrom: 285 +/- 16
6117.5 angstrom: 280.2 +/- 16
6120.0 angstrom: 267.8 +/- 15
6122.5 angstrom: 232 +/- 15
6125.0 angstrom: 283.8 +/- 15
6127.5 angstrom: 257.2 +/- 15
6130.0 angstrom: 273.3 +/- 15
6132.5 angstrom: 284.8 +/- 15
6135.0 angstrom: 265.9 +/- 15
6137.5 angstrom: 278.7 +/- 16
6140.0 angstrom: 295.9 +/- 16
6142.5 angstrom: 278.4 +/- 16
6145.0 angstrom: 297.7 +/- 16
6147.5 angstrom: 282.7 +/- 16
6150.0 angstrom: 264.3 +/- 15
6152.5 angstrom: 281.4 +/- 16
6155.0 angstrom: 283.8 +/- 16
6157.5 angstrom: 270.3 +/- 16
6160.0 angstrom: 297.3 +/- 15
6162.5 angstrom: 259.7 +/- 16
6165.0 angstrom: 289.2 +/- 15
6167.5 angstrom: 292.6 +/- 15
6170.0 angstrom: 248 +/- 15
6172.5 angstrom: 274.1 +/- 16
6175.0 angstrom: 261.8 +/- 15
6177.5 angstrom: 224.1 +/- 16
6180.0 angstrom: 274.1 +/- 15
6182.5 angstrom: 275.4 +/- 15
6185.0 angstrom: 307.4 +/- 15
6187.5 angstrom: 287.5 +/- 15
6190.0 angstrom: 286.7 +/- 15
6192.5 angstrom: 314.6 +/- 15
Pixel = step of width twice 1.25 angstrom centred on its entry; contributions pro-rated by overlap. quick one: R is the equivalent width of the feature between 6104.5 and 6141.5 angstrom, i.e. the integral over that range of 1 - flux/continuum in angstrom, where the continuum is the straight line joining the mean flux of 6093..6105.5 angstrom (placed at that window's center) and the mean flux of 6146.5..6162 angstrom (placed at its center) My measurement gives 0.8 angstrom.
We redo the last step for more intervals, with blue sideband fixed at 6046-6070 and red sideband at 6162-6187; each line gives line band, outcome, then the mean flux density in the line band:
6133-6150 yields -0.7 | 282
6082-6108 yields 0.4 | 267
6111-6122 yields -0.2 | 275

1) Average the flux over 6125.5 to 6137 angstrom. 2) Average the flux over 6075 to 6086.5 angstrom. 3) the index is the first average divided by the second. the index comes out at 1.06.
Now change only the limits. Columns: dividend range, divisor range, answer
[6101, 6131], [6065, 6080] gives 0.96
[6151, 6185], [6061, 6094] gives 1.01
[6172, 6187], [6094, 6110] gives 1.03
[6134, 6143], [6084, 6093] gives 1.04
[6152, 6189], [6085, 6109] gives 1.03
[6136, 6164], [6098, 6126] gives 1.07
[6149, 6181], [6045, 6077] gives 0.99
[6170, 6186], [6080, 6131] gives 1.00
